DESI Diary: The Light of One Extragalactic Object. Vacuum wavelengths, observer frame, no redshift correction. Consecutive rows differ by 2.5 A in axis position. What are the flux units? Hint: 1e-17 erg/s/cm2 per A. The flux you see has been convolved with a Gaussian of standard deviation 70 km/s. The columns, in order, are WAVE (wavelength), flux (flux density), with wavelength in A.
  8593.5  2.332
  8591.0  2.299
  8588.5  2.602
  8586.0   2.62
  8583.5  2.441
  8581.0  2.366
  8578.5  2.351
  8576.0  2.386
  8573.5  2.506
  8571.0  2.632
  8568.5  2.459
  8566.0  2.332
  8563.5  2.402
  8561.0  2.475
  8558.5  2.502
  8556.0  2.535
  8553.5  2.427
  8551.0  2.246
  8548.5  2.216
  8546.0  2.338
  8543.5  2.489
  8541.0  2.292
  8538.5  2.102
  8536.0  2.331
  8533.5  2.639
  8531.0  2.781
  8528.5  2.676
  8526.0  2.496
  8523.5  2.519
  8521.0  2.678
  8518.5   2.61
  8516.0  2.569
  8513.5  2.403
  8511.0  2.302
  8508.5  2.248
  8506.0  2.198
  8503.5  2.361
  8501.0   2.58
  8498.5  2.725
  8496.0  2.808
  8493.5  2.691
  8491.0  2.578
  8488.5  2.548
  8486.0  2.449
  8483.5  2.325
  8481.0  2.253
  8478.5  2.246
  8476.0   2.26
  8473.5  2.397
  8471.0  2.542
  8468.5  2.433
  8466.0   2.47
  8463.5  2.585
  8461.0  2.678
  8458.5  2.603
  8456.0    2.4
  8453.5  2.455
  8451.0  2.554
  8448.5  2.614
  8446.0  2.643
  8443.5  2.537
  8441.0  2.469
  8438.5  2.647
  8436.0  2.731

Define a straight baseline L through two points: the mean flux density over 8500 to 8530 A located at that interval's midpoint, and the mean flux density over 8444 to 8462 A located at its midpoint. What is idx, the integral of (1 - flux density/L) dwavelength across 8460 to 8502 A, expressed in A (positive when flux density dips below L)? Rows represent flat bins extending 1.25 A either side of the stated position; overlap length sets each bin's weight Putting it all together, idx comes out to 0.3 A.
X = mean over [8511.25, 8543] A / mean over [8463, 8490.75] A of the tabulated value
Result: 1.0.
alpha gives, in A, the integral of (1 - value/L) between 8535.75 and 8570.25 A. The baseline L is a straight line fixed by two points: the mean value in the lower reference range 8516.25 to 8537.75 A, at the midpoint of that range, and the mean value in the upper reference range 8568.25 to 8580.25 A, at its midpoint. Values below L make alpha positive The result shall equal 1.9 A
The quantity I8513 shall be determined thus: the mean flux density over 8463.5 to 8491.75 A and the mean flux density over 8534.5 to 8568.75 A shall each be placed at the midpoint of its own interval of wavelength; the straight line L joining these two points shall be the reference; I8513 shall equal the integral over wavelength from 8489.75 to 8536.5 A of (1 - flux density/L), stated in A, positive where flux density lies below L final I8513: -2.9 A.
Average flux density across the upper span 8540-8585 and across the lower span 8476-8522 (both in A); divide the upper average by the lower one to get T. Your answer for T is 0.98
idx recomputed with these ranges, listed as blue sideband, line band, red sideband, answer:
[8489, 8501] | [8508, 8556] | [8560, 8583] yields 2.2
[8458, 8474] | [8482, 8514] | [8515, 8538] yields 0.9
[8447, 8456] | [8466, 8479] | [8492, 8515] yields 0.6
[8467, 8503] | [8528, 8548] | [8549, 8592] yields 0.2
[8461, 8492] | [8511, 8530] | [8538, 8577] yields -1.1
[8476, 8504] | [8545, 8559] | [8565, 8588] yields 0.6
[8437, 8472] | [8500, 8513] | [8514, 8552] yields 0.8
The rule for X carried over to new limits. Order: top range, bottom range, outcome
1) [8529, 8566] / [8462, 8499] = 0.97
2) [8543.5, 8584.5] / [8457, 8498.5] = 0.97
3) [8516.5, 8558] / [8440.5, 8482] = 0.99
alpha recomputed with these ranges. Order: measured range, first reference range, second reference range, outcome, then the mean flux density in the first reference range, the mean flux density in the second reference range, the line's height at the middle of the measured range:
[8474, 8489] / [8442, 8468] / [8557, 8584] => 1.1 A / 2.55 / 2.44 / 2.52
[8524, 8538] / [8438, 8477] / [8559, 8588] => -0.4 A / 2.52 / 2.46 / 2.48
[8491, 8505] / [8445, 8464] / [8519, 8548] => -0.6 A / 2.56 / 2.48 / 2.52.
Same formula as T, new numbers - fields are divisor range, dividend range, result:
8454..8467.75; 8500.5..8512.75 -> 0.92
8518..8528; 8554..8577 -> 0.96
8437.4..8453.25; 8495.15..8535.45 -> 0.99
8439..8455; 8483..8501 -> 1.02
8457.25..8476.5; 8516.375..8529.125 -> 1.03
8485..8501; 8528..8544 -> 0.94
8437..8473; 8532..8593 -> 0.95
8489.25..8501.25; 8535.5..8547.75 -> 0.86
